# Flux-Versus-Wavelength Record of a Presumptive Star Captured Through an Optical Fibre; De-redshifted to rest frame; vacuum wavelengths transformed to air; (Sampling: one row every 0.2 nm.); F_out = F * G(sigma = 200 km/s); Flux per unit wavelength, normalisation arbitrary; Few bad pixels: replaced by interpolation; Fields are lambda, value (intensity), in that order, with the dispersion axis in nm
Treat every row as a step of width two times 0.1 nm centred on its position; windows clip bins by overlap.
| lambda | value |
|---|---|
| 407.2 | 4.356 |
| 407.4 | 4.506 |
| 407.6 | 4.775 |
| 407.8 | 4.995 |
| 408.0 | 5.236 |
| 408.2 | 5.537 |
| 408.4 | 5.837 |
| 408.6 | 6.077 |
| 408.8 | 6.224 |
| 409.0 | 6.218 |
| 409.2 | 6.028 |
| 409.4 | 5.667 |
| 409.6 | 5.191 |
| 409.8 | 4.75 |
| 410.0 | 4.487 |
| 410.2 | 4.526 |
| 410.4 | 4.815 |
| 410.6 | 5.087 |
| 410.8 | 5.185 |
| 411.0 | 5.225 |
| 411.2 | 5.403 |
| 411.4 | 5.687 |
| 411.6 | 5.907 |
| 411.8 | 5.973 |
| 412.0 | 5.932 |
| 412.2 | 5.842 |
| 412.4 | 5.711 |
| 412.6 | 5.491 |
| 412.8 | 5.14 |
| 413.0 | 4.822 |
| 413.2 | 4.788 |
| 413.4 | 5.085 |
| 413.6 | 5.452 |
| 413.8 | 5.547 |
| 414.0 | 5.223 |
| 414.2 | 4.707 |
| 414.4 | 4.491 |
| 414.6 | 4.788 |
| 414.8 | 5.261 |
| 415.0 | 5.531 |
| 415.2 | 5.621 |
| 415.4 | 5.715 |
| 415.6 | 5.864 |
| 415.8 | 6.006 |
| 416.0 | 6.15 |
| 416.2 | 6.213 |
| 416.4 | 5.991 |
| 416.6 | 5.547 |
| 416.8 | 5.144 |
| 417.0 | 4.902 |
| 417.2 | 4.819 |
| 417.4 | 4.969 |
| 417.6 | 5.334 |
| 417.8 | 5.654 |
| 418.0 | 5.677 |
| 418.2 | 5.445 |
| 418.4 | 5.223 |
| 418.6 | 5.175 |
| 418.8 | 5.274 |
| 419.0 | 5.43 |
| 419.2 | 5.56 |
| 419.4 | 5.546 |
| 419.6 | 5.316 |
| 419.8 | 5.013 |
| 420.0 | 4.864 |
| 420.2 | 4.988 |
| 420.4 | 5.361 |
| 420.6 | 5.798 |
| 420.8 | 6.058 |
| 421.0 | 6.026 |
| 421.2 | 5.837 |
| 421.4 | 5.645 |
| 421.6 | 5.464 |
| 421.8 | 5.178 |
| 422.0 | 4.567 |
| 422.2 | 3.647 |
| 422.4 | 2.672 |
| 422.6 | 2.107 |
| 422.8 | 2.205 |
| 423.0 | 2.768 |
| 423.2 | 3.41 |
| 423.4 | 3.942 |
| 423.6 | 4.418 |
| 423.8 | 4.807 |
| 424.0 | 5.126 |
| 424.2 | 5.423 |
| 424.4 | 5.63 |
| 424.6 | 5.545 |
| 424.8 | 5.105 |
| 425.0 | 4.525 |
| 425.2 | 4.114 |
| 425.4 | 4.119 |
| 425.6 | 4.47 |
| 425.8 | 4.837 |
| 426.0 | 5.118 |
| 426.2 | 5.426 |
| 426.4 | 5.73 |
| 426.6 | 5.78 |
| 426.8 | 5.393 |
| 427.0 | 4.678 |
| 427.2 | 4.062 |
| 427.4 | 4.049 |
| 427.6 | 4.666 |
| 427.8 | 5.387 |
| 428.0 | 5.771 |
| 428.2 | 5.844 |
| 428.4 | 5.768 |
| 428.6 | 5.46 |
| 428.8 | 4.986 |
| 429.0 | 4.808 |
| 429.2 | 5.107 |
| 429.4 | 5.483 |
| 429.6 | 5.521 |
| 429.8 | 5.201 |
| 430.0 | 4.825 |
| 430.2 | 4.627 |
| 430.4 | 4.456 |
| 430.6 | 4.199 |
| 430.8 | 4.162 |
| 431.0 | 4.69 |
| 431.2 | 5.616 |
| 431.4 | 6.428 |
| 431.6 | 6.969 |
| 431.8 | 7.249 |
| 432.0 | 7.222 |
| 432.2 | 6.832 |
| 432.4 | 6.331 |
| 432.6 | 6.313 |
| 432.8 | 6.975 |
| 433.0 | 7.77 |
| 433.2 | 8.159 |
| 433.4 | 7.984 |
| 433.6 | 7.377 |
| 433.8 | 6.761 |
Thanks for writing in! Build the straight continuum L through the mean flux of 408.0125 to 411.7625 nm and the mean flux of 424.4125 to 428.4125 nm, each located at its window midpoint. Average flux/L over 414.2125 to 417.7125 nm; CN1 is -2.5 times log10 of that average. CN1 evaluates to -0.026 mag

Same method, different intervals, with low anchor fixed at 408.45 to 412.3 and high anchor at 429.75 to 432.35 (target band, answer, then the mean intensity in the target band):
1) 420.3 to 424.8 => 0.197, 4.63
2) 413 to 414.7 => 0.105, 5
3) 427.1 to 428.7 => 0.092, 5.13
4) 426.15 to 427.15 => 0.048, 5.33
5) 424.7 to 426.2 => 0.192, 4.67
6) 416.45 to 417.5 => 0.083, 5.12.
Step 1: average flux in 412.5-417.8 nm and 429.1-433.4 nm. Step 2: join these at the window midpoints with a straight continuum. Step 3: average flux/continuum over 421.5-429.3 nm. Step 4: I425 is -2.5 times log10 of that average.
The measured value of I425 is 0.22 mag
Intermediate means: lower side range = 5.34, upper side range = 5.96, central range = 4.67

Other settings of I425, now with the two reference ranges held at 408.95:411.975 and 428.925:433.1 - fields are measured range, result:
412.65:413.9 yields 0.05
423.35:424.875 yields 0.12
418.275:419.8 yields 0.04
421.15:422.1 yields 0.05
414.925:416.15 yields -0.08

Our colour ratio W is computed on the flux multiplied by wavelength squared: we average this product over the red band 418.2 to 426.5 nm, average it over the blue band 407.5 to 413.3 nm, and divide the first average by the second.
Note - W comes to 0.95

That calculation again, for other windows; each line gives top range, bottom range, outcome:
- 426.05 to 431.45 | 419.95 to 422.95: 1.13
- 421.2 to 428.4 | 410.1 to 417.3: 0.91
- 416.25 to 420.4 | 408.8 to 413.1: 1.02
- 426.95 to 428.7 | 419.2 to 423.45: 1.14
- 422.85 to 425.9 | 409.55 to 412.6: 0.90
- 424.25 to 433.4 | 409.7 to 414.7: 1.14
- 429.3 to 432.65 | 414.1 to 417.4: 1.12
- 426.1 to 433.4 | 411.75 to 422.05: 1.11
